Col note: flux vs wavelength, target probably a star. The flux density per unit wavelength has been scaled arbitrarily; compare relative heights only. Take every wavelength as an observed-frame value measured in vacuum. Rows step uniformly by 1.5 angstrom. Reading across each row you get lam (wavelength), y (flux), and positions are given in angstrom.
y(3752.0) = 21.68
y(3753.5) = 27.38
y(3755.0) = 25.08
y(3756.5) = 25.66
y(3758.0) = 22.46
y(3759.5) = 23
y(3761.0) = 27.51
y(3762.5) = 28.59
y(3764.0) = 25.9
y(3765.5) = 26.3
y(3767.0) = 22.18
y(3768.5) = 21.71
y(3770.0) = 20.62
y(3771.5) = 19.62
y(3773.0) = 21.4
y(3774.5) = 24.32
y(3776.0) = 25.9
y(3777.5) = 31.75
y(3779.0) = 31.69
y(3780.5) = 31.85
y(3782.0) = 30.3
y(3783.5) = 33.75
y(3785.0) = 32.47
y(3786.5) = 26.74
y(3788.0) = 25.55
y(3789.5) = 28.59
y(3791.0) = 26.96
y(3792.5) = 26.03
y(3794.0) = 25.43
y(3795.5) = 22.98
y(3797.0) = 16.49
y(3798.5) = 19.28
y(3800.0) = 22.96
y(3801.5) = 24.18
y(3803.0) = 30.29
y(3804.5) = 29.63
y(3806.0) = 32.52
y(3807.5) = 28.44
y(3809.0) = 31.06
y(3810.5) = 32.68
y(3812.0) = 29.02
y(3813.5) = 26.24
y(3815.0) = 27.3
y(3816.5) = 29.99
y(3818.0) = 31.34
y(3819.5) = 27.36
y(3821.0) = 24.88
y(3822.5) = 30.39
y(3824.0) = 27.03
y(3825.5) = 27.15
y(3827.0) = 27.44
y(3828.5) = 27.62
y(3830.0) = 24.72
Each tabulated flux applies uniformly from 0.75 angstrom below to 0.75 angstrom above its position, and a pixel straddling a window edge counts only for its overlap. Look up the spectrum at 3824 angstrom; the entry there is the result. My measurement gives 27.03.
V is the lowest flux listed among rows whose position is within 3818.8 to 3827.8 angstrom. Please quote 24.88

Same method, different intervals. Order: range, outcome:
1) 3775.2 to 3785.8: 25.9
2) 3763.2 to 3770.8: 20.62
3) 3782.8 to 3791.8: 25.55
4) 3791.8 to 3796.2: 22.98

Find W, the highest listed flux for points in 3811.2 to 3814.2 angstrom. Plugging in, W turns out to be 29.02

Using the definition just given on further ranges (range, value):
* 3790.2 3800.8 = 26.96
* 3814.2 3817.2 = 29.99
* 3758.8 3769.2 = 28.59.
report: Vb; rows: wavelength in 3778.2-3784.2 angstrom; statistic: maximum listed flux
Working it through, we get 33.75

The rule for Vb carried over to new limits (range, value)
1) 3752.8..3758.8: 27.38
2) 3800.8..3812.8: 32.68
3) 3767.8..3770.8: 21.71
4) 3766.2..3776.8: 25.9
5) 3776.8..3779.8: 31.75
